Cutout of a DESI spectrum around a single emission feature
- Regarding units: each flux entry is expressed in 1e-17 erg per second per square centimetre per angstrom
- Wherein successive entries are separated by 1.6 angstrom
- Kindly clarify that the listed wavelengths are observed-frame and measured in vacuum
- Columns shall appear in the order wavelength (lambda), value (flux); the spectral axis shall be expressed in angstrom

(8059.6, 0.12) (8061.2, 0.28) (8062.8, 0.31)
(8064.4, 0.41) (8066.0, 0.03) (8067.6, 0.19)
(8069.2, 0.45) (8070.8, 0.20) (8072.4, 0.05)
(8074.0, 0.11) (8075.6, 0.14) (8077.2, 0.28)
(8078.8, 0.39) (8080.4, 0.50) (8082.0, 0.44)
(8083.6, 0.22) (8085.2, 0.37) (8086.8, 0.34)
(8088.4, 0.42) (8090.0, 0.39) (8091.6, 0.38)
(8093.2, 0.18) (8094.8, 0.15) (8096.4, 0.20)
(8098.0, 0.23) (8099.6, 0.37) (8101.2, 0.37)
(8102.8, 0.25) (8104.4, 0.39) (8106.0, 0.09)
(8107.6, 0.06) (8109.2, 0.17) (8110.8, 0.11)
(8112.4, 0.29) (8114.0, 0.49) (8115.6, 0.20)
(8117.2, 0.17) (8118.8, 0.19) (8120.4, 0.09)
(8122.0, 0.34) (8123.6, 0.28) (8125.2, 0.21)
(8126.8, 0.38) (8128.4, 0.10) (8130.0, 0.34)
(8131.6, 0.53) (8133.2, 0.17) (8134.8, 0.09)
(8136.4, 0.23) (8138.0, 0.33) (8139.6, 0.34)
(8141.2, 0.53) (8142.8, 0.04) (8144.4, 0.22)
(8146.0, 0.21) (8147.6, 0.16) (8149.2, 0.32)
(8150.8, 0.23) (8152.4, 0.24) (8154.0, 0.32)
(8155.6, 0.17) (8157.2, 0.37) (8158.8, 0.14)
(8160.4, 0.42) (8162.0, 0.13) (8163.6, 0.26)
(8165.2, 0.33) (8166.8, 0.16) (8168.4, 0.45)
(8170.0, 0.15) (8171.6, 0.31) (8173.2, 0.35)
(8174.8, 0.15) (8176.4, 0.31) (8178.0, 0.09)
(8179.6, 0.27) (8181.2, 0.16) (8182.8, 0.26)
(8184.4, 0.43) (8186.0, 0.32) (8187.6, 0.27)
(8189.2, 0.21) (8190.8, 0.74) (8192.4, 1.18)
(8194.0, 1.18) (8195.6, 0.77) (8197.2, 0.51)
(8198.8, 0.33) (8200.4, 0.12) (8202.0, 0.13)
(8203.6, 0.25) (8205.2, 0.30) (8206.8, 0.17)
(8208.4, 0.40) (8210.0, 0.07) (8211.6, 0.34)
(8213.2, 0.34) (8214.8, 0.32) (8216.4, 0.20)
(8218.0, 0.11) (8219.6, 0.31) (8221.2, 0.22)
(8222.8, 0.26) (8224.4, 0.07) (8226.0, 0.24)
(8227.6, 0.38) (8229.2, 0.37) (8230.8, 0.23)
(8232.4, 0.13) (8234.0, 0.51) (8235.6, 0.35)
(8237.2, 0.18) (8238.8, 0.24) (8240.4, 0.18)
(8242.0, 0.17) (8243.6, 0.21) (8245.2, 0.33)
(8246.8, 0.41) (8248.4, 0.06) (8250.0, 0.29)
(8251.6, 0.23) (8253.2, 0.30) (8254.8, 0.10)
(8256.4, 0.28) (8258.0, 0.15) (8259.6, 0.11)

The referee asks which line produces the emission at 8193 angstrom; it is H-gamma 4340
